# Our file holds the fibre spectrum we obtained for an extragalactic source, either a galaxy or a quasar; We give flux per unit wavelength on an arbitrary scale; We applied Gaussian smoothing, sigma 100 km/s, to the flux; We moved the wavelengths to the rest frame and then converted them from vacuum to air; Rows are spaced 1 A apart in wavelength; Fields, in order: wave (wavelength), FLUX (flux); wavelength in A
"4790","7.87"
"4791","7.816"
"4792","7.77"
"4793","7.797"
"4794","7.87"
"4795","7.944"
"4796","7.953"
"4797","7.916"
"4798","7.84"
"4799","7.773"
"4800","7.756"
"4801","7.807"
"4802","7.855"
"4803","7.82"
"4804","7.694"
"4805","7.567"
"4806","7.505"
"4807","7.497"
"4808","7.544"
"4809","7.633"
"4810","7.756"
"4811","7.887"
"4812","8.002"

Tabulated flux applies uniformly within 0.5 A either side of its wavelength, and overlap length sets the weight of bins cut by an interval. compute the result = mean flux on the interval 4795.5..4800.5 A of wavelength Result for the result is 7.85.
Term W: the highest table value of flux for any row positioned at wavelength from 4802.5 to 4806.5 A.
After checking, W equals 7.82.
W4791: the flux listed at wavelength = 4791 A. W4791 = 7.816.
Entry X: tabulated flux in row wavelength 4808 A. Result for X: 7.544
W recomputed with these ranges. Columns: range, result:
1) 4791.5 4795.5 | 7.944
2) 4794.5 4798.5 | 7.953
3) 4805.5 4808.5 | 7.544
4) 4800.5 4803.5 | 7.855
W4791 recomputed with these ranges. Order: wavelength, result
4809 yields 7.633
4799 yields 7.773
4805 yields 7.567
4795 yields 7.944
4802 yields 7.855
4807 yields 7.497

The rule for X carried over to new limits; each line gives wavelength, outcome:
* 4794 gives 7.87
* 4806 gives 7.505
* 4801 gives 7.807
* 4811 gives 7.887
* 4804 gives 7.694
